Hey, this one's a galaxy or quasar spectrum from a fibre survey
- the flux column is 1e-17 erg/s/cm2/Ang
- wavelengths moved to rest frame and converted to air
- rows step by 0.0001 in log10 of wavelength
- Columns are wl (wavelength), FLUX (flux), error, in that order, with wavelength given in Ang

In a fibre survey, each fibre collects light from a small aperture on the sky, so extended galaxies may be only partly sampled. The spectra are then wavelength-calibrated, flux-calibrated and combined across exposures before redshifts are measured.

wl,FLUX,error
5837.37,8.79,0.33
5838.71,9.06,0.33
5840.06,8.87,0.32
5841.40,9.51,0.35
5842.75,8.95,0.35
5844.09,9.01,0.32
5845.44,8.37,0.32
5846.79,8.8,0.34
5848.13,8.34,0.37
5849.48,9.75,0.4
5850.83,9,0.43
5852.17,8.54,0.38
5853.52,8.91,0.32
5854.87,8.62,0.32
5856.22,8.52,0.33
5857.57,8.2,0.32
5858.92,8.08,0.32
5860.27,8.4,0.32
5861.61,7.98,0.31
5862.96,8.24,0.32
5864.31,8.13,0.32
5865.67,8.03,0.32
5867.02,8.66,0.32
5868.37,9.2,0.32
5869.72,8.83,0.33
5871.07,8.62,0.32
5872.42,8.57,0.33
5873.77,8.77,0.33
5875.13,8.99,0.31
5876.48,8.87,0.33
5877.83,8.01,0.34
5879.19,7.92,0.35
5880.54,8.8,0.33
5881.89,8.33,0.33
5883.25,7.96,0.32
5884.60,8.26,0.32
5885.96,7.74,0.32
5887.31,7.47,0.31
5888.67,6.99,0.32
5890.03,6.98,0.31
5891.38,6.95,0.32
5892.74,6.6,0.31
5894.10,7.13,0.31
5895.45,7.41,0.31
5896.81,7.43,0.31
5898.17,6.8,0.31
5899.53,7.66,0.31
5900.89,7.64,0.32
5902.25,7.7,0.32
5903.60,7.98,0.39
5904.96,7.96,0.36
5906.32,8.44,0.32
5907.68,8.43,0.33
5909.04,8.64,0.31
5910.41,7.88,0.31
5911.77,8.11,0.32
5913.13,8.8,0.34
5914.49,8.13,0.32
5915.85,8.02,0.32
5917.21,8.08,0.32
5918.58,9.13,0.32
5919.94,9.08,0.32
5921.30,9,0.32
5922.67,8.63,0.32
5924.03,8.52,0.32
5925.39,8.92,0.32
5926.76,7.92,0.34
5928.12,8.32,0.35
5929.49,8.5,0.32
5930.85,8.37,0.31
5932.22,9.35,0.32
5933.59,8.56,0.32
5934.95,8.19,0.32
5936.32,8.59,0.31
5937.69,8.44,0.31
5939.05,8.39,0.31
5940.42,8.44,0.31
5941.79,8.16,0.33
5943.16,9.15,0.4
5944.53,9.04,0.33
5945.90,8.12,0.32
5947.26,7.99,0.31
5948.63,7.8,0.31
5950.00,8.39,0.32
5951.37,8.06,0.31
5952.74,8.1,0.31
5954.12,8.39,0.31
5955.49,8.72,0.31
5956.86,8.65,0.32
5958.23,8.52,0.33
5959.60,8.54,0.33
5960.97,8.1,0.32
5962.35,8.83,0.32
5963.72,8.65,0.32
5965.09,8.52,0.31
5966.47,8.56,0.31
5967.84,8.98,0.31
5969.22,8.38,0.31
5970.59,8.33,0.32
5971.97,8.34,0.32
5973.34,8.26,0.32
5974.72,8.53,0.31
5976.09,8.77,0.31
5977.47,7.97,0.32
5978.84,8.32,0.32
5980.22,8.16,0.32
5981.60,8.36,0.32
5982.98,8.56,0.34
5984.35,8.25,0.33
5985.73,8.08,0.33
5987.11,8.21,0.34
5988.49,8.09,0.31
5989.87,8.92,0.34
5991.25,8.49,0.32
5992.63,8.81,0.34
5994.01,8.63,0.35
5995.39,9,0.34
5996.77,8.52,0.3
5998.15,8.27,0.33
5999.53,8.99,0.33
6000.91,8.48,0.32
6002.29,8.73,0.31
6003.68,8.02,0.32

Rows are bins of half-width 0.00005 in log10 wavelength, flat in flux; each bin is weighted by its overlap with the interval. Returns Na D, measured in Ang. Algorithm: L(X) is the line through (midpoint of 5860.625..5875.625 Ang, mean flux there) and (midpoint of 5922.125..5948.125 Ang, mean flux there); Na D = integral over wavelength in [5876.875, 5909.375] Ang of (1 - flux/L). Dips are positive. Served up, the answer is 3.1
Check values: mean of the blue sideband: 8.54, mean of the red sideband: 8.5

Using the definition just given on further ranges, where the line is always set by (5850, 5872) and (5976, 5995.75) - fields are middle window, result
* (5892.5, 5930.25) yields 1.6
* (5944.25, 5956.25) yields 0.3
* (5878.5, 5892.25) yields 1.2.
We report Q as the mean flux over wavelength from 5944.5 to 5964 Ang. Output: 8.37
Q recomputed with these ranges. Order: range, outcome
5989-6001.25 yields 8.68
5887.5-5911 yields 7.56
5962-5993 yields 8.44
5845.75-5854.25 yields 8.87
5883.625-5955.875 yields 8.14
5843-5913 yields 8.18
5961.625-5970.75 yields 8.62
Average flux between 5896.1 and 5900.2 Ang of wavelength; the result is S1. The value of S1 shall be 7.29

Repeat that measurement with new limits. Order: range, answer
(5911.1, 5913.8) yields 8.46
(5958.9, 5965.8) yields 8.52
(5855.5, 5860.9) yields 8.29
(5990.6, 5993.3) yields 8.65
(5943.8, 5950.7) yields 8.28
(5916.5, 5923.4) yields 8.78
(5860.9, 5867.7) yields 8.21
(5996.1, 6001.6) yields 8.57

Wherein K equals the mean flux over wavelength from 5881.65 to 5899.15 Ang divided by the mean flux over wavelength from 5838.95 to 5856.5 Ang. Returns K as 0.83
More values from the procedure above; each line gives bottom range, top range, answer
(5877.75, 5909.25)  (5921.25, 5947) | 1.11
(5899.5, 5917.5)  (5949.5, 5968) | 1.04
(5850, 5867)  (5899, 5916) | 0.97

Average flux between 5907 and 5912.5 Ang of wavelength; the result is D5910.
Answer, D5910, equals 8.26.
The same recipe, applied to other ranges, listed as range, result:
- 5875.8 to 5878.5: 8.46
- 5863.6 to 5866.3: 8.05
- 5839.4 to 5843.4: 9.11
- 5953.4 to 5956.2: 8.53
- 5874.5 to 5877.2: 8.93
